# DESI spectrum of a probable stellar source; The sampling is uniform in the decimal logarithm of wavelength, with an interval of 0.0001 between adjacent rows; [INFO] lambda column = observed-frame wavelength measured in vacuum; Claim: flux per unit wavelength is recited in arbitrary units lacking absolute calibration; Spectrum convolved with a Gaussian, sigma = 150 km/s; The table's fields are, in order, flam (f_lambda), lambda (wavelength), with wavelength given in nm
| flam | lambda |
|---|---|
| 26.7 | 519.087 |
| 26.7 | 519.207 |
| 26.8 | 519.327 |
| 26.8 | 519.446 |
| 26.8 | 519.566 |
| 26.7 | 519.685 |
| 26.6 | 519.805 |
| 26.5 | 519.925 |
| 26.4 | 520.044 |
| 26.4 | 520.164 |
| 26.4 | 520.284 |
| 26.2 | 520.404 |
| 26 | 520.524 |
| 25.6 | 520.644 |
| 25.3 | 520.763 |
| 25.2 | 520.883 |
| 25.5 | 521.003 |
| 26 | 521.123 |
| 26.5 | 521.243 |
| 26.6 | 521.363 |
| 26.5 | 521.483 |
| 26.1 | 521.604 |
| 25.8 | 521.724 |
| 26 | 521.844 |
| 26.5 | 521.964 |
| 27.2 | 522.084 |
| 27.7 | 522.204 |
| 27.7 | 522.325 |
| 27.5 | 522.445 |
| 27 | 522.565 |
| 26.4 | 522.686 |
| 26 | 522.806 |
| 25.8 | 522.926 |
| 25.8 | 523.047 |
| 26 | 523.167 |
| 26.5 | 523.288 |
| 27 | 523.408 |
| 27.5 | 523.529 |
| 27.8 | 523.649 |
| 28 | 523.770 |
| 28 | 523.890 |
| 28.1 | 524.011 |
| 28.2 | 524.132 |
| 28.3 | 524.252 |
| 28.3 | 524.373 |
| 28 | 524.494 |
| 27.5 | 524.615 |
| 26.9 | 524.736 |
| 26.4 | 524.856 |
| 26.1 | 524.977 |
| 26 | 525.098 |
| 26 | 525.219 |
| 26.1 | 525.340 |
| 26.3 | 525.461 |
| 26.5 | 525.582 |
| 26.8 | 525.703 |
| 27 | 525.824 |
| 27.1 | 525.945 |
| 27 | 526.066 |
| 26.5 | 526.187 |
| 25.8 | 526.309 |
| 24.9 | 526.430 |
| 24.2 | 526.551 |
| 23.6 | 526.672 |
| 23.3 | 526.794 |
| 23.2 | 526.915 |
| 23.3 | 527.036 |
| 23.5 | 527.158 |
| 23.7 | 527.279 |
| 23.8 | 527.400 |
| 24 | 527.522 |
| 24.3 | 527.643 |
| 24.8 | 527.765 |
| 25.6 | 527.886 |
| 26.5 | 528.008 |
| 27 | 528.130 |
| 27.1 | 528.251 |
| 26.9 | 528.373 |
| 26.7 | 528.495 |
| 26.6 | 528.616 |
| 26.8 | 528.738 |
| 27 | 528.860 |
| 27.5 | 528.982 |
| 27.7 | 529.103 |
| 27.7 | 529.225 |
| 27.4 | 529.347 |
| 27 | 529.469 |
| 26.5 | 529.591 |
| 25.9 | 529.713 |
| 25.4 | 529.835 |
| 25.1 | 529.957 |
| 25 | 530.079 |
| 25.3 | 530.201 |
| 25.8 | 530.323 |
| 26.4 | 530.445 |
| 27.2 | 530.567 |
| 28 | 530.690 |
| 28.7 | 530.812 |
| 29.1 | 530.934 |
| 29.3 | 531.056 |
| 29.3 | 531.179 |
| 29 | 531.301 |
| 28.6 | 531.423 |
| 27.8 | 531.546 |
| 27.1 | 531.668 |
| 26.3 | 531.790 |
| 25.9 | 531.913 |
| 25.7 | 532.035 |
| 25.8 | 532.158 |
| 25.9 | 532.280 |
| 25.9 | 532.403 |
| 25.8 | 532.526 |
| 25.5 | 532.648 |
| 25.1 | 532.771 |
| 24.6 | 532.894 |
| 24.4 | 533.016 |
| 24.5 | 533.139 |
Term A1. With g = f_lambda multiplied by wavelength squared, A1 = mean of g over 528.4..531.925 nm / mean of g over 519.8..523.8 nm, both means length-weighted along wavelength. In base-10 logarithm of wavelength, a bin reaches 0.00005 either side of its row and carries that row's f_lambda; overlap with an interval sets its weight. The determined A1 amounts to 1.1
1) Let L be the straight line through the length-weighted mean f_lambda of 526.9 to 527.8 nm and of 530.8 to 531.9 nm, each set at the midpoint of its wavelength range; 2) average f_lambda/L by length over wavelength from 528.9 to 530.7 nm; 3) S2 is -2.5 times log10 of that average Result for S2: 0.00 mag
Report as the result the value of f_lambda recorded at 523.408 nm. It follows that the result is 27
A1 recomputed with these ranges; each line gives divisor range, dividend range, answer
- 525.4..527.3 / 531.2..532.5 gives 1.09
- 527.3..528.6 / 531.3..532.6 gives 1.05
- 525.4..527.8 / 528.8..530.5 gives 1.07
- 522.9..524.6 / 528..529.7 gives 1.00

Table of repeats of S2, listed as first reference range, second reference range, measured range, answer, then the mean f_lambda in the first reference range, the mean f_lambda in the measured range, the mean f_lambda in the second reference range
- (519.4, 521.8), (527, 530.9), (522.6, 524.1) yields -0.03 mag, 26.2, 26.9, 26.1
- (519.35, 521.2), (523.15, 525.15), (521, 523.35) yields 0.01 mag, 26.2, 26.5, 27.4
